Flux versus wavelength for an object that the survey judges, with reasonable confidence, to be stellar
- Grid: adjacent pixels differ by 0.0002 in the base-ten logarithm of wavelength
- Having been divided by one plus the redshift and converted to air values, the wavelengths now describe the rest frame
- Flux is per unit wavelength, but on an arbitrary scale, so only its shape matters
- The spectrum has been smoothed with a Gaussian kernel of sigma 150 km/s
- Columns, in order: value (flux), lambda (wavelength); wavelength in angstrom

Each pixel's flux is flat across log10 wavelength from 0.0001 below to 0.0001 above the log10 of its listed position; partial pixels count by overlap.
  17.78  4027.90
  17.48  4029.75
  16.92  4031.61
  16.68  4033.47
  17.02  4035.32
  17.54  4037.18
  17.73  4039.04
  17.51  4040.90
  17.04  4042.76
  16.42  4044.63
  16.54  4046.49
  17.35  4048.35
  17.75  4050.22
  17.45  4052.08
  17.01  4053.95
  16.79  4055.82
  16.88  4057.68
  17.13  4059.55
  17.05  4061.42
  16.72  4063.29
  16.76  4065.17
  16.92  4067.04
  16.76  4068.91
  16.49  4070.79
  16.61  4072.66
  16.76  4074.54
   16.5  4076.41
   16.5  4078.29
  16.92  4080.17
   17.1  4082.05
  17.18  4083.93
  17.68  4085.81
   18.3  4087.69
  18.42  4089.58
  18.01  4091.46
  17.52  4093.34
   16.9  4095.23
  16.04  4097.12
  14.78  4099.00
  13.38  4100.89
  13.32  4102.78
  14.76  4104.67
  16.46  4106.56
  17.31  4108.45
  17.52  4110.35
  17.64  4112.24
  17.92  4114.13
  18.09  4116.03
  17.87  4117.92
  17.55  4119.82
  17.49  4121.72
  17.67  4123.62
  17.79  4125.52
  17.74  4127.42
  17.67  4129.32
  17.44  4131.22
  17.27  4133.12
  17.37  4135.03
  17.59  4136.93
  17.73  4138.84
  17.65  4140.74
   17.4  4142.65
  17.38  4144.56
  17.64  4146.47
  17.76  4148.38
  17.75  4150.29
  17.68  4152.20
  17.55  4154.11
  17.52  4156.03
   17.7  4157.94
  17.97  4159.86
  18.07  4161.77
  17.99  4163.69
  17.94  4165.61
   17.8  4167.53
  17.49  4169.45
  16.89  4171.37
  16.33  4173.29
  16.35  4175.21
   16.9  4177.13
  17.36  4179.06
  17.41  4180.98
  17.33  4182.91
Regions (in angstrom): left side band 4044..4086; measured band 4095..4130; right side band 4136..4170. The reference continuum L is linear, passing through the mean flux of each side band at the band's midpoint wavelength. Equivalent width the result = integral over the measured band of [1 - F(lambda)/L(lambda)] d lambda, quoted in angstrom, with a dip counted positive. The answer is 1.3 angstrom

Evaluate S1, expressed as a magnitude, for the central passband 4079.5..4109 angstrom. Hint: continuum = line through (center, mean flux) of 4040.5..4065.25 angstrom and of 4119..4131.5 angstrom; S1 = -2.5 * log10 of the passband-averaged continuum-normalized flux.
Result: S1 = 0.06 mag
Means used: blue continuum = 17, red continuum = 17.6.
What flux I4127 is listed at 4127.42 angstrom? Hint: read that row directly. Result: 17.74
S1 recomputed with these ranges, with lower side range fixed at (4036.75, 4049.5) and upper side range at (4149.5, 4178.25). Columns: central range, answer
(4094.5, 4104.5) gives 0.17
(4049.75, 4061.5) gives 0.00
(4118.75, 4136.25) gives -0.01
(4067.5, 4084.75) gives 0.03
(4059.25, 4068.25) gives 0.02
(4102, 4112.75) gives 0.08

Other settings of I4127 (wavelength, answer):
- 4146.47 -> 17.64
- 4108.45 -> 17.31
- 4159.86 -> 17.97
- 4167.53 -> 17.8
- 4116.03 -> 18.09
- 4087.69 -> 18.3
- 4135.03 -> 17.37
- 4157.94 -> 17.7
